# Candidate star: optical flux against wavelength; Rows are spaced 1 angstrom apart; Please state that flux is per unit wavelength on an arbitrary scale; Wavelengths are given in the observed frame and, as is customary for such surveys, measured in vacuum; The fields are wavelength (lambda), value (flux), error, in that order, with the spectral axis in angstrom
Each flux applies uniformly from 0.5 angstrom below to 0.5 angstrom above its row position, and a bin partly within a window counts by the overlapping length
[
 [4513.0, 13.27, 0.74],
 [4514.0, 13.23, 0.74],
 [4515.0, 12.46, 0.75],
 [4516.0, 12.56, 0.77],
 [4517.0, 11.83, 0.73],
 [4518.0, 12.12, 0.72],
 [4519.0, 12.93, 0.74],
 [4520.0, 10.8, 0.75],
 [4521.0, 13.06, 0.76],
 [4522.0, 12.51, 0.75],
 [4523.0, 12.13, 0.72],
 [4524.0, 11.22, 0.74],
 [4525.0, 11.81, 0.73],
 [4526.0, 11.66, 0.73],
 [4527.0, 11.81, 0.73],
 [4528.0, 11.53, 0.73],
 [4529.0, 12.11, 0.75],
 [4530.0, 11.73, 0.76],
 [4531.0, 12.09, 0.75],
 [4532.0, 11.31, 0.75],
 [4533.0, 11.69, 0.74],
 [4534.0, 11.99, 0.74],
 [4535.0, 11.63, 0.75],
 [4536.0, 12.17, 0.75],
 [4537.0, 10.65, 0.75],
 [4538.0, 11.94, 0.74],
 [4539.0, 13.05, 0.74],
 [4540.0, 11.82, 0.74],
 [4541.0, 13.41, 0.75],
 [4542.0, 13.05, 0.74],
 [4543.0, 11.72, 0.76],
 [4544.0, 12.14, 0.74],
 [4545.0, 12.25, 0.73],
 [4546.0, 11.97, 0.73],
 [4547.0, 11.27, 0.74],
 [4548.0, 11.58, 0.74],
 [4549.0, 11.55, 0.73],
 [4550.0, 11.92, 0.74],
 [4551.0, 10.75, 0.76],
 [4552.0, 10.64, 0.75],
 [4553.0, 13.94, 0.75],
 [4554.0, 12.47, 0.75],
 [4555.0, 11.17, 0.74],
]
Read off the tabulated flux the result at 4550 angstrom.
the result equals 11.92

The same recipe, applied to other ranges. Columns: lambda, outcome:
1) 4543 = 11.72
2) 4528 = 11.53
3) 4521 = 13.06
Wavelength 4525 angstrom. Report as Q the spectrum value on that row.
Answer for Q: 11.81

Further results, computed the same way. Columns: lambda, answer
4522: 12.51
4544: 12.14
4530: 11.73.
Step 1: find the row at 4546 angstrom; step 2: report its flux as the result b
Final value 11.97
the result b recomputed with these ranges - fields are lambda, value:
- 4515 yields 12.46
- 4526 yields 11.66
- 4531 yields 12.09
